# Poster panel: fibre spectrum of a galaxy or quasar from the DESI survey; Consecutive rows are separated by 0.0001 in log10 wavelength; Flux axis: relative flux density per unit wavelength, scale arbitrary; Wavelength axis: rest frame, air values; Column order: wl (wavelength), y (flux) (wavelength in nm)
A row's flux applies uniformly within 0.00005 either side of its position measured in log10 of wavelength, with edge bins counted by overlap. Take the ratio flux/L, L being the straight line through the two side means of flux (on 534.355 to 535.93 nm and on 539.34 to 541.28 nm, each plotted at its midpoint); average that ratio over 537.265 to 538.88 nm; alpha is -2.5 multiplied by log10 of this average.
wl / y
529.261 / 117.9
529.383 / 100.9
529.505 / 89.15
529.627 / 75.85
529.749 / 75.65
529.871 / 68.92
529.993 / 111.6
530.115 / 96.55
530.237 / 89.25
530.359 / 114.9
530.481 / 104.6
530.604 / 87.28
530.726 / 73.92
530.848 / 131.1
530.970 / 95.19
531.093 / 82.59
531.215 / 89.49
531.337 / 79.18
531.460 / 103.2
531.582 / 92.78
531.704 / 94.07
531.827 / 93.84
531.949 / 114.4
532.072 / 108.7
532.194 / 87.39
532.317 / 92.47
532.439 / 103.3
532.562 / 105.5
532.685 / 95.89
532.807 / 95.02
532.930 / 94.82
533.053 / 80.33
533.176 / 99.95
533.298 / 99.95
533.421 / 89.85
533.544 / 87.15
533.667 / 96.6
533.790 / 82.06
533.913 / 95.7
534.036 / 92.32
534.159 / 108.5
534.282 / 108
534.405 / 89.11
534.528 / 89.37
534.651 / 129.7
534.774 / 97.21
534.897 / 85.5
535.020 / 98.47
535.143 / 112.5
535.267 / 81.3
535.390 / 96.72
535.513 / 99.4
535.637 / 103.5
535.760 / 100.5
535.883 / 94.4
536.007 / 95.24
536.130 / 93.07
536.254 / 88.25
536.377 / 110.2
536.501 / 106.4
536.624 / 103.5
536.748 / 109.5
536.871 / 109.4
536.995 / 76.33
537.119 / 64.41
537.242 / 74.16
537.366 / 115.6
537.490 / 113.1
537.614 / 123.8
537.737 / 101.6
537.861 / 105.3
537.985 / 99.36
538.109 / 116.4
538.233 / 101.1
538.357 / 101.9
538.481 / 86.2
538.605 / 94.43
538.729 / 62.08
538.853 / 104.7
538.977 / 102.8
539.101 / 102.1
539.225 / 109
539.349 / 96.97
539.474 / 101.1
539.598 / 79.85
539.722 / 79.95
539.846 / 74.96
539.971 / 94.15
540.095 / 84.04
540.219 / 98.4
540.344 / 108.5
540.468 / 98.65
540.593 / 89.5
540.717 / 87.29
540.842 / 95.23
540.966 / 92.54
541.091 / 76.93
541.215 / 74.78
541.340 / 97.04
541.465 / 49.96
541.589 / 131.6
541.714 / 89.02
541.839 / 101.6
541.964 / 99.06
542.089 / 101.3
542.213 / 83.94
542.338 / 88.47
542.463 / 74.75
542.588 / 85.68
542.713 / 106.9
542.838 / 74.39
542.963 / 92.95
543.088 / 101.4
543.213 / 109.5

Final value -0.09 mag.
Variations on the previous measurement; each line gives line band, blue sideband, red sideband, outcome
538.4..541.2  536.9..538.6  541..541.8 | 0.01 mag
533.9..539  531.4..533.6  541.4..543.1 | -0.05 mag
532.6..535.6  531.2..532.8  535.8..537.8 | 0.02 mag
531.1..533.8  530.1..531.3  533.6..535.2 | 0.03 mag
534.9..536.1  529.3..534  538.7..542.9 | -0.05 mag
